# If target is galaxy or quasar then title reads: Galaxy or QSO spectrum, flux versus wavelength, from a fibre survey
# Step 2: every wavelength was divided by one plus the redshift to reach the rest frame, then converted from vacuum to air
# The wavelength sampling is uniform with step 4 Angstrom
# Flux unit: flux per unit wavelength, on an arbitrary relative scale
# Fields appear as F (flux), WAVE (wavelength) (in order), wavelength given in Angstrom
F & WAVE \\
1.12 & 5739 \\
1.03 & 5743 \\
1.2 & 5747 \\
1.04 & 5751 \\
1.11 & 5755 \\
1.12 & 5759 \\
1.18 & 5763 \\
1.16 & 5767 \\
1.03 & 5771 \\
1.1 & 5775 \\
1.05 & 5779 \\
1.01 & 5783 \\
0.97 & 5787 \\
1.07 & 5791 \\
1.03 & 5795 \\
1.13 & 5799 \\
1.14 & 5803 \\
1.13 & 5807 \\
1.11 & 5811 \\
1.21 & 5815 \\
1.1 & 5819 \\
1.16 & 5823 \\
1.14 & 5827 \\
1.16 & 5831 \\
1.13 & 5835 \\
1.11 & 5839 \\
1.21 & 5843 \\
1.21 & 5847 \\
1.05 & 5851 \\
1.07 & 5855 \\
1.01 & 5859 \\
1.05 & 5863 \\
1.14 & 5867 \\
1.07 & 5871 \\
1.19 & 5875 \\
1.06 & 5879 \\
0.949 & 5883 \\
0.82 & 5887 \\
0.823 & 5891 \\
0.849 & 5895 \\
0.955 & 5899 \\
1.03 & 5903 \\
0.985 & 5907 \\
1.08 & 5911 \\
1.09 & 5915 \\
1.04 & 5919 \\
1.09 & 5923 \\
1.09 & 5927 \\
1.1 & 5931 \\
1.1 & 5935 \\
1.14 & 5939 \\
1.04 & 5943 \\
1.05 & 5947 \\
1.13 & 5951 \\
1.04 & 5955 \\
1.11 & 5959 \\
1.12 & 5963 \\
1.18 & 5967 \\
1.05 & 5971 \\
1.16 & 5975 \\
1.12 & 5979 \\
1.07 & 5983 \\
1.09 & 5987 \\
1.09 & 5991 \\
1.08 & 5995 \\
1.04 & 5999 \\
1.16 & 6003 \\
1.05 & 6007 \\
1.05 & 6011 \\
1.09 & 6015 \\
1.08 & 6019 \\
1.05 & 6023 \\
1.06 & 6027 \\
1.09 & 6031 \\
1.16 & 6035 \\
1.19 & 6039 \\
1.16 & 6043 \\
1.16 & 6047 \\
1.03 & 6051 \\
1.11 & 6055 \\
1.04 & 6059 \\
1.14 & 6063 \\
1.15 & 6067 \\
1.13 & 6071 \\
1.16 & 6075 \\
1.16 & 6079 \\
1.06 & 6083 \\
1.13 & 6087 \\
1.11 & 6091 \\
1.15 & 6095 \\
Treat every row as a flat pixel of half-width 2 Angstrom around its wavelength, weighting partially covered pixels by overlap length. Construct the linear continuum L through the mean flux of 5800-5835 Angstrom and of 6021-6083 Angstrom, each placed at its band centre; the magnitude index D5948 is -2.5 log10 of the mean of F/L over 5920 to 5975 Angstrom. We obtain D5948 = 0.03 mag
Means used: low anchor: 1.14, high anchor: 1.12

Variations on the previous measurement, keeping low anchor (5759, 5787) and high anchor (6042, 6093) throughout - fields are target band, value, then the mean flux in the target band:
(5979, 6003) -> 0.02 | 1.09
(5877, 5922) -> 0.13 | 0.974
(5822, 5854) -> -0.05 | 1.14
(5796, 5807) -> -0.04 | 1.12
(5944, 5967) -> 0.01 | 1.1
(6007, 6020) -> 0.04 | 1.07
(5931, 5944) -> 0.00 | 1.1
